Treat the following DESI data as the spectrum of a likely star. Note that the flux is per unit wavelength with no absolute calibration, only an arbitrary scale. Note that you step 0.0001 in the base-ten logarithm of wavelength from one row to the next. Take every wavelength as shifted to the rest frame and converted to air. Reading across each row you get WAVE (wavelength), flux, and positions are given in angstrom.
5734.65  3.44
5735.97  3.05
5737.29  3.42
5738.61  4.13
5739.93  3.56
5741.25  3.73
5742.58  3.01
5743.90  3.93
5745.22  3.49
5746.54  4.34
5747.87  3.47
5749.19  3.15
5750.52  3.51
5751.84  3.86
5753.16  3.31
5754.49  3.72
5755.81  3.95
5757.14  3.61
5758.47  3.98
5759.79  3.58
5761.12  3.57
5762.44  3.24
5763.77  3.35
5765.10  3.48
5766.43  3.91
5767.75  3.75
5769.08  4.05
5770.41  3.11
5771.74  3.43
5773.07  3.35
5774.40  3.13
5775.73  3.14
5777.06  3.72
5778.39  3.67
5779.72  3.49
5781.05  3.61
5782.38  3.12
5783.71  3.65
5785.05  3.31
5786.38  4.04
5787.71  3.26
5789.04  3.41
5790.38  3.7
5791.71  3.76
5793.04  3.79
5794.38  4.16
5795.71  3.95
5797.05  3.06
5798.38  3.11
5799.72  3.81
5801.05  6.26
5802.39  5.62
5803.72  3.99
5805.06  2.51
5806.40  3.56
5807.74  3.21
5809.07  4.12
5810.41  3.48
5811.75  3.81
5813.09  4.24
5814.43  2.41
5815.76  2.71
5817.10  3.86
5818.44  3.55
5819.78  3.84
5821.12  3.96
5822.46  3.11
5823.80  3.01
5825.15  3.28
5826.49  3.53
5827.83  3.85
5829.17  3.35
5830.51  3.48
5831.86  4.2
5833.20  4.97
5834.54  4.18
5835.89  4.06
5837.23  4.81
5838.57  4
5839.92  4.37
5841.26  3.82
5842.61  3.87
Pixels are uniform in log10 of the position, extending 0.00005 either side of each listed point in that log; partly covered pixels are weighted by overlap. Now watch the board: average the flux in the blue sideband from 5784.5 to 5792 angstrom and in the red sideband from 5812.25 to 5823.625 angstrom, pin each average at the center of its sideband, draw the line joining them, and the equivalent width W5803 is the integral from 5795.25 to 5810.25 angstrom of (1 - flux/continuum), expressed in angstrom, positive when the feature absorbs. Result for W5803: -1.7 angstrom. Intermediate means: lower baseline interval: 3.58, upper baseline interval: 3.45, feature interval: 3.91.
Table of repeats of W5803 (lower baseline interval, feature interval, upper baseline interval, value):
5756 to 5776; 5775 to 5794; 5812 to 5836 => 0.0 angstrom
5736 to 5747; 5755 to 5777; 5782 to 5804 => 1.3 angstrom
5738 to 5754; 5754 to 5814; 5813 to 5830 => -2.8 angstrom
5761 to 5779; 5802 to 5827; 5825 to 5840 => 2.0 angstrom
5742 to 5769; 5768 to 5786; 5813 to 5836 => 0.8 angstrom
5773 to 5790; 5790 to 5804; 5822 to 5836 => -2.3 angstrom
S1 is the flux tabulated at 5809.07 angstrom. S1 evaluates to 4.12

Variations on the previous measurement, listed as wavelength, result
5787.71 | 3.26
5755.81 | 3.95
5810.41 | 3.48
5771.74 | 3.43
